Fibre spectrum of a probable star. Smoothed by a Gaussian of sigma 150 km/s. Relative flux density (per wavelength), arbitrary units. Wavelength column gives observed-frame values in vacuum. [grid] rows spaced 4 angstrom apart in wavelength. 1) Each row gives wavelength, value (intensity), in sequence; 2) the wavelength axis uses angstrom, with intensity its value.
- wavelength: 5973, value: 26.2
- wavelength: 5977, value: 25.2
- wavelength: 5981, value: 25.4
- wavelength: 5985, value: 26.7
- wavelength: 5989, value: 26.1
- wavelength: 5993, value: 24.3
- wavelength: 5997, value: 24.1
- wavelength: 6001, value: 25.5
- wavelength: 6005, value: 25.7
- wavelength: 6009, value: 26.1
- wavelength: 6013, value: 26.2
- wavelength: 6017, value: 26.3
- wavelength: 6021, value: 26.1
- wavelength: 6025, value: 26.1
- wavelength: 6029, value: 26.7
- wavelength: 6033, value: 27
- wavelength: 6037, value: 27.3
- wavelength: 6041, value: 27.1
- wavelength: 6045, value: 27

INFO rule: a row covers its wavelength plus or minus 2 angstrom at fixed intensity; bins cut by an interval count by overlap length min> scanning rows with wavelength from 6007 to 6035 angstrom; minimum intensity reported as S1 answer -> 26.1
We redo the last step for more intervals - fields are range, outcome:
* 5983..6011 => 24.1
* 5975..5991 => 25.2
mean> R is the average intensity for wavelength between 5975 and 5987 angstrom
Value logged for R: 25.8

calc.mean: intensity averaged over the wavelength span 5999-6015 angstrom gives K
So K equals 25.9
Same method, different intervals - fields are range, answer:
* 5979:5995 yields 25.6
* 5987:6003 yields 25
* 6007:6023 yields 26.2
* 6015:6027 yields 26.2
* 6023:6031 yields 26.4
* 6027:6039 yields 27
